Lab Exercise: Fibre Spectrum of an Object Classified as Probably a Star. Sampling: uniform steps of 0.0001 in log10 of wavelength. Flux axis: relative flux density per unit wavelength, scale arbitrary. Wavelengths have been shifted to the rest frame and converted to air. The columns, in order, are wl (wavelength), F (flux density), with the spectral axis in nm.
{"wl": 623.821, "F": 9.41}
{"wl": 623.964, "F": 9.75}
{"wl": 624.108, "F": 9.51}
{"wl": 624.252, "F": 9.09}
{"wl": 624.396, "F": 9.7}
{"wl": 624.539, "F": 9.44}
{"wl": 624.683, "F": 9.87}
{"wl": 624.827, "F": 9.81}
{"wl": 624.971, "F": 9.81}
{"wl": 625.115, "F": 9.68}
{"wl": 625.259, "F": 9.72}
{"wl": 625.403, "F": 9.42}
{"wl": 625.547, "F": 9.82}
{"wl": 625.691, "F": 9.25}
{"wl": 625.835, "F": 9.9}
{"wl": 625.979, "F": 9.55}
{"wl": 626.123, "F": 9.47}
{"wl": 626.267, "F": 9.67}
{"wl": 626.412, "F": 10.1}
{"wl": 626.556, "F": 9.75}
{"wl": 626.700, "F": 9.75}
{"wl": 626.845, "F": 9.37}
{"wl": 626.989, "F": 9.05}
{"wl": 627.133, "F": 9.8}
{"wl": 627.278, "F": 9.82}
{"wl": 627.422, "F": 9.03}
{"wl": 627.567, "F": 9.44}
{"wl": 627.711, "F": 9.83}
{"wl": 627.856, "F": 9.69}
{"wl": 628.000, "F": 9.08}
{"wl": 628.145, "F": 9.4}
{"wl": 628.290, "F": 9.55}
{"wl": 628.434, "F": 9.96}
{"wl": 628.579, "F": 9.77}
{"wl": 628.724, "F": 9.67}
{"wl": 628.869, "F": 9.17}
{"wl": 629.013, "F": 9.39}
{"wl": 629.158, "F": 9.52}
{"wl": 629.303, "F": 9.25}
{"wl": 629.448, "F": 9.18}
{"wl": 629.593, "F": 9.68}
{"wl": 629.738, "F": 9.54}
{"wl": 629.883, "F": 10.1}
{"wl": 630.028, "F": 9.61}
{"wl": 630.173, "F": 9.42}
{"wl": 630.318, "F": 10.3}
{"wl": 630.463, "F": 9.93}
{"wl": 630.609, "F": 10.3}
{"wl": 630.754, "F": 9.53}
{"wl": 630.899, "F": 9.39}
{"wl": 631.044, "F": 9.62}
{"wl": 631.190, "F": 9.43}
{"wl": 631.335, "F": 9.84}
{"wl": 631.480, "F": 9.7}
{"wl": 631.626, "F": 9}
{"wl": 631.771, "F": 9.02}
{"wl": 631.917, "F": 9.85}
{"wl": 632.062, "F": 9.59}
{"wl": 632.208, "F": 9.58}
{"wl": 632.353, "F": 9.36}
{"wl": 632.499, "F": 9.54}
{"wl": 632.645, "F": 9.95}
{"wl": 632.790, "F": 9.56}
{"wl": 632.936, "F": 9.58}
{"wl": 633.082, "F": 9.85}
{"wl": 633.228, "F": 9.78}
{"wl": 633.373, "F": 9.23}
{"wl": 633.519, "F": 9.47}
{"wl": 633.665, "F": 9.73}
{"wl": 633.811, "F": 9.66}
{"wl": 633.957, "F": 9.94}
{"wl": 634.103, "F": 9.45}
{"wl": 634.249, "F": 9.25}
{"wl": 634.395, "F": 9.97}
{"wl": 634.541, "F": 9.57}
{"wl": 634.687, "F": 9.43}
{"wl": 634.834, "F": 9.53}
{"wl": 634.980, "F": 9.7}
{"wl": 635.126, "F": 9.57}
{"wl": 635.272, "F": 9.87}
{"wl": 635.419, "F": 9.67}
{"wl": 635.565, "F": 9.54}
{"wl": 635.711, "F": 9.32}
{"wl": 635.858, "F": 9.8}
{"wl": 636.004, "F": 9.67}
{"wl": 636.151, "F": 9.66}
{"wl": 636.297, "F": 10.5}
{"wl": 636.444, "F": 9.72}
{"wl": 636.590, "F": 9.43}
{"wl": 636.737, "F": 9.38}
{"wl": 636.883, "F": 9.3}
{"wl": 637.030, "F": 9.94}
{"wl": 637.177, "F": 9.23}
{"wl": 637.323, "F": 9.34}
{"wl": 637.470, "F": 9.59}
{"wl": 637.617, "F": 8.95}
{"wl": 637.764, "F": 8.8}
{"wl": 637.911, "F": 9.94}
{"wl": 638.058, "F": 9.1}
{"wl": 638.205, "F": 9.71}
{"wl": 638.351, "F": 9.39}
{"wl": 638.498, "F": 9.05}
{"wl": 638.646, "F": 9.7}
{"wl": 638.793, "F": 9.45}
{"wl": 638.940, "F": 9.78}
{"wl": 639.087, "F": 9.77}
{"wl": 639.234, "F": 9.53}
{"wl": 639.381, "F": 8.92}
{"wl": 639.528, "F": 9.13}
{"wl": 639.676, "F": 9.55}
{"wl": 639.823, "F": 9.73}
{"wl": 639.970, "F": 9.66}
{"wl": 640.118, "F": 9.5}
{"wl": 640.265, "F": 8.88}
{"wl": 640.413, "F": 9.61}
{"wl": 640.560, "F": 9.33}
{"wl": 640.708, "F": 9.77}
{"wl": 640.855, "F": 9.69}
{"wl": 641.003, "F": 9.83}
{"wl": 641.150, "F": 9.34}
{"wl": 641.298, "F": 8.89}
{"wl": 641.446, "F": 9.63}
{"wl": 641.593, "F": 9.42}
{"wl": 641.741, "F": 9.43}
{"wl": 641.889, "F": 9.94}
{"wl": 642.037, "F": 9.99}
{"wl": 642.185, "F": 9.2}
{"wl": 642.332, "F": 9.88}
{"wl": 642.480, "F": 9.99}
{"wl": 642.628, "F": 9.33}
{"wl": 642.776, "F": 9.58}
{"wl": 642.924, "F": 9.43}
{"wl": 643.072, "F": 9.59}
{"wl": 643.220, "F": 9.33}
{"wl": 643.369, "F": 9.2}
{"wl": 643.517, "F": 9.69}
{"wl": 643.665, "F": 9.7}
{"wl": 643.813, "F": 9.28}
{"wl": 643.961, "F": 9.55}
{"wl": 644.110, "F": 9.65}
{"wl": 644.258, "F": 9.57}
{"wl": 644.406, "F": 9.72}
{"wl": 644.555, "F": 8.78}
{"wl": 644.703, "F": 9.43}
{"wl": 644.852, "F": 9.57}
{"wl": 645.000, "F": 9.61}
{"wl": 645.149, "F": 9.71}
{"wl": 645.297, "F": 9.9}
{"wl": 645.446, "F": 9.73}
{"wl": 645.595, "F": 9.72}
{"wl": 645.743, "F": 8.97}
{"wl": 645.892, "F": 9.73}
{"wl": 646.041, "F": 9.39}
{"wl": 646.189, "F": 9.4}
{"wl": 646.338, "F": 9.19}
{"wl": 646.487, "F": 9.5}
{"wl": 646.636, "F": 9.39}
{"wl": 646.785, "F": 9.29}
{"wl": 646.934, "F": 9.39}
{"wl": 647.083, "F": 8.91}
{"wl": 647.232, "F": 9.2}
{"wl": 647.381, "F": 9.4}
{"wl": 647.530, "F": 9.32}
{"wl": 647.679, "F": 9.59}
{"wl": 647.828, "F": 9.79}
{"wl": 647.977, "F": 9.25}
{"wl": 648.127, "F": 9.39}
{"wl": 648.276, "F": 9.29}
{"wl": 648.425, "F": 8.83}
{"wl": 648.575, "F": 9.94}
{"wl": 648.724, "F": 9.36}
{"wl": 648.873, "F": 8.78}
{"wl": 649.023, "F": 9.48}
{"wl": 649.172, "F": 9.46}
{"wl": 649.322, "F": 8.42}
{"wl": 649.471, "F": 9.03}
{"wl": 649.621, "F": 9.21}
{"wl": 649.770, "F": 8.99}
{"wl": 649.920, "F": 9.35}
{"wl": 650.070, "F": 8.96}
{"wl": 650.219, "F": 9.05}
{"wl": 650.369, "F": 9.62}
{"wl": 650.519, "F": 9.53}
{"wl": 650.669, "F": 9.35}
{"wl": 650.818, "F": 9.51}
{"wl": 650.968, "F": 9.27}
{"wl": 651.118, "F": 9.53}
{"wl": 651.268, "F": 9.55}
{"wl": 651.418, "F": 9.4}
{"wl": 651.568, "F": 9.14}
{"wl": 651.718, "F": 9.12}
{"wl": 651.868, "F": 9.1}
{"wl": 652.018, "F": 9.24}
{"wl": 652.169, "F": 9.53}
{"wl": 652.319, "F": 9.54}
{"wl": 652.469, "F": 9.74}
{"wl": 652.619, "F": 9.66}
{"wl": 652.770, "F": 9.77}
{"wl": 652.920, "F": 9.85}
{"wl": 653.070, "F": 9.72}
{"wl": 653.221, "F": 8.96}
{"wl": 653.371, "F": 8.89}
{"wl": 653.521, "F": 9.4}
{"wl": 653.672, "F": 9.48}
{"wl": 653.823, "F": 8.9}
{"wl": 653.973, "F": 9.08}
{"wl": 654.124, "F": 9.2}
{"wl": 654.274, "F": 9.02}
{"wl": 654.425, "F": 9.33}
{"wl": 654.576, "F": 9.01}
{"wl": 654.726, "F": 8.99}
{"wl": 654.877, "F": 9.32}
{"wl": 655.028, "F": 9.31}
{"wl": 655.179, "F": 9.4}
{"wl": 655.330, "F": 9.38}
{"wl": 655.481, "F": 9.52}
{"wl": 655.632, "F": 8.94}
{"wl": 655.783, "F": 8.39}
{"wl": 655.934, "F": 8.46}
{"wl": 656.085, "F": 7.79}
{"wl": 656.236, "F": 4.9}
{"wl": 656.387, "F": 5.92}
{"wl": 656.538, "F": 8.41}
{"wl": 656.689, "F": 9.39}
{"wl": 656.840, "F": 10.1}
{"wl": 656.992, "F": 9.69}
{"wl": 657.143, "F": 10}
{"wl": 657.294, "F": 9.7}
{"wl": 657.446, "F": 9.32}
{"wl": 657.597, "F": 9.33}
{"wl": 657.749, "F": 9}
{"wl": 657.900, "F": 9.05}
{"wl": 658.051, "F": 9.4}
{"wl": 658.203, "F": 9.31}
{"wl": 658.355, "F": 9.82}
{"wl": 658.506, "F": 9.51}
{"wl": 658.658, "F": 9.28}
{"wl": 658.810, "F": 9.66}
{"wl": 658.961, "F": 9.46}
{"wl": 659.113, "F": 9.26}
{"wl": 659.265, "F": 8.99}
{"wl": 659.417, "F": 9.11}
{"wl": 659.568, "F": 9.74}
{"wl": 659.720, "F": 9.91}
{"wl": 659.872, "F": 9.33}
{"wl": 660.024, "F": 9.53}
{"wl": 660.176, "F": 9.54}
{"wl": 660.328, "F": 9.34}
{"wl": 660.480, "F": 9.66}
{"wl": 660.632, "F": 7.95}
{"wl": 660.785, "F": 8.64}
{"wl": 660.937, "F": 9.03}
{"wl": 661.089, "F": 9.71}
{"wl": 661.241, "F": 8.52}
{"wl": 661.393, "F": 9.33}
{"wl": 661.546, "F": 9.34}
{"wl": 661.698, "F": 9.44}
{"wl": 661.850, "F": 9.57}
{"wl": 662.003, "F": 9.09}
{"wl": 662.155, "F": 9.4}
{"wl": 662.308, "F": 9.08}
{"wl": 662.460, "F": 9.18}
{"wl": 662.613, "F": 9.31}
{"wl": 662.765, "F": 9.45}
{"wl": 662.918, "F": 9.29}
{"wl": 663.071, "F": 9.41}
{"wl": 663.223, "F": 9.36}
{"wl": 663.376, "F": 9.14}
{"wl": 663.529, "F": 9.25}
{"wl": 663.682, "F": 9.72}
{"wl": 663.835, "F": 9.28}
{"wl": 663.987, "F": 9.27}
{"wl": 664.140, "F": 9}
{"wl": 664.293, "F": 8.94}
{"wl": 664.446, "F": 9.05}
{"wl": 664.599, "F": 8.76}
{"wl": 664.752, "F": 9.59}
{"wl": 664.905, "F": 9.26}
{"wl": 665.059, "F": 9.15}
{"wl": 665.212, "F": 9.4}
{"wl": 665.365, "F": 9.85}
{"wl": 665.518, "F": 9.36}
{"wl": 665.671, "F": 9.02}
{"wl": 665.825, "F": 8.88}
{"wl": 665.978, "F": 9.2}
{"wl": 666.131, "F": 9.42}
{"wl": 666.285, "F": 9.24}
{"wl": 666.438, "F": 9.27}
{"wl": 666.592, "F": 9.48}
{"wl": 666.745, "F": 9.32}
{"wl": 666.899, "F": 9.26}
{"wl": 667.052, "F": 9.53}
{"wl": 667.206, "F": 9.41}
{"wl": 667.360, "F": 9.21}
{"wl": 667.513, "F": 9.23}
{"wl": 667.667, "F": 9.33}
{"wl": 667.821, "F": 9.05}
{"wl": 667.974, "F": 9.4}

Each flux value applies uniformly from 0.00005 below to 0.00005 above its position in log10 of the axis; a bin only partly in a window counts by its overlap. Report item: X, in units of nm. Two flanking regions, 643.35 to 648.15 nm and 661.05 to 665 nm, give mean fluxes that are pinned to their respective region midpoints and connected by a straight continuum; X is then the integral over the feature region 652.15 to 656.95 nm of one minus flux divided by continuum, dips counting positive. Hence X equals 0.194 nm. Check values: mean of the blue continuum 9.46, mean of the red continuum 9.25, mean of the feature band 8.98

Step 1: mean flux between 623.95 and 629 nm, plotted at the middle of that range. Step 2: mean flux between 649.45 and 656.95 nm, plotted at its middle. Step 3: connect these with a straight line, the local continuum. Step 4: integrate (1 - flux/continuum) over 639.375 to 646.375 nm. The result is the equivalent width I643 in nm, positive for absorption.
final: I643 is -0.17 nm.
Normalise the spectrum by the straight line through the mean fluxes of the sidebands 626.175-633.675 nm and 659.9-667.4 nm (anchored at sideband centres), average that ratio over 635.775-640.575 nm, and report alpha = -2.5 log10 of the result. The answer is 0.00 mag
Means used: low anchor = 9.59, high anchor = 9.25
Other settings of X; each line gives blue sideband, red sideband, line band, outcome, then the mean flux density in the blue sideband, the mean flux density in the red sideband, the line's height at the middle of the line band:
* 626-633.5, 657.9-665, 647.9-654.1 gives 0.05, 9.59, 9.28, 9.38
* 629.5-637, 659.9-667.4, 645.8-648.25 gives 0.02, 9.64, 9.25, 9.46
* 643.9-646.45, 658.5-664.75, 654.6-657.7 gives 0.17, 9.51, 9.27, 9.35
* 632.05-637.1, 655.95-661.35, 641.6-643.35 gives -0.03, 9.63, 9.06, 9.44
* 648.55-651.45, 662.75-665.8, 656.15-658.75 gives 0.09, 9.28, 9.26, 9.27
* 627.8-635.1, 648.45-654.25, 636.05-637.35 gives -0.01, 9.59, 9.31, 9.52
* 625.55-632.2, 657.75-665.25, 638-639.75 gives 0.01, 9.59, 9.28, 9.49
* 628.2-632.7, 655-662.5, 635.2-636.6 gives -0.03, 9.6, 9.1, 9.51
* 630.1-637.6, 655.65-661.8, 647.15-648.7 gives -0.02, 9.61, 9.06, 9.3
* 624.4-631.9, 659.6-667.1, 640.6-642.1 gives -0.02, 9.6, 9.27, 9.47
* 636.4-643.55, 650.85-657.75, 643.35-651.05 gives -0.07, 9.48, 9.1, 9.29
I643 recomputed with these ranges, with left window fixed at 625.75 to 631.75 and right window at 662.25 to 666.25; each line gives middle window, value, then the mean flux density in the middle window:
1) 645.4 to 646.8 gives 0.000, 9.43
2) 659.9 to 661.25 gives 0.022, 9.14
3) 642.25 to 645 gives -0.019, 9.52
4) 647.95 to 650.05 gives 0.047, 9.19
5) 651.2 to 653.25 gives -0.020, 9.46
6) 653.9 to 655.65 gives 0.024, 9.21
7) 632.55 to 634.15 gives -0.018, 9.66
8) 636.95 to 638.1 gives 0.017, 9.36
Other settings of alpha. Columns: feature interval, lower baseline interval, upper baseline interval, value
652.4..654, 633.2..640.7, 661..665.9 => -0.006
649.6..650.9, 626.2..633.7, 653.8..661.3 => -0.010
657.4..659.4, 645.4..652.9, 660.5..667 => -0.007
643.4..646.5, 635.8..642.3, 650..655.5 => -0.009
